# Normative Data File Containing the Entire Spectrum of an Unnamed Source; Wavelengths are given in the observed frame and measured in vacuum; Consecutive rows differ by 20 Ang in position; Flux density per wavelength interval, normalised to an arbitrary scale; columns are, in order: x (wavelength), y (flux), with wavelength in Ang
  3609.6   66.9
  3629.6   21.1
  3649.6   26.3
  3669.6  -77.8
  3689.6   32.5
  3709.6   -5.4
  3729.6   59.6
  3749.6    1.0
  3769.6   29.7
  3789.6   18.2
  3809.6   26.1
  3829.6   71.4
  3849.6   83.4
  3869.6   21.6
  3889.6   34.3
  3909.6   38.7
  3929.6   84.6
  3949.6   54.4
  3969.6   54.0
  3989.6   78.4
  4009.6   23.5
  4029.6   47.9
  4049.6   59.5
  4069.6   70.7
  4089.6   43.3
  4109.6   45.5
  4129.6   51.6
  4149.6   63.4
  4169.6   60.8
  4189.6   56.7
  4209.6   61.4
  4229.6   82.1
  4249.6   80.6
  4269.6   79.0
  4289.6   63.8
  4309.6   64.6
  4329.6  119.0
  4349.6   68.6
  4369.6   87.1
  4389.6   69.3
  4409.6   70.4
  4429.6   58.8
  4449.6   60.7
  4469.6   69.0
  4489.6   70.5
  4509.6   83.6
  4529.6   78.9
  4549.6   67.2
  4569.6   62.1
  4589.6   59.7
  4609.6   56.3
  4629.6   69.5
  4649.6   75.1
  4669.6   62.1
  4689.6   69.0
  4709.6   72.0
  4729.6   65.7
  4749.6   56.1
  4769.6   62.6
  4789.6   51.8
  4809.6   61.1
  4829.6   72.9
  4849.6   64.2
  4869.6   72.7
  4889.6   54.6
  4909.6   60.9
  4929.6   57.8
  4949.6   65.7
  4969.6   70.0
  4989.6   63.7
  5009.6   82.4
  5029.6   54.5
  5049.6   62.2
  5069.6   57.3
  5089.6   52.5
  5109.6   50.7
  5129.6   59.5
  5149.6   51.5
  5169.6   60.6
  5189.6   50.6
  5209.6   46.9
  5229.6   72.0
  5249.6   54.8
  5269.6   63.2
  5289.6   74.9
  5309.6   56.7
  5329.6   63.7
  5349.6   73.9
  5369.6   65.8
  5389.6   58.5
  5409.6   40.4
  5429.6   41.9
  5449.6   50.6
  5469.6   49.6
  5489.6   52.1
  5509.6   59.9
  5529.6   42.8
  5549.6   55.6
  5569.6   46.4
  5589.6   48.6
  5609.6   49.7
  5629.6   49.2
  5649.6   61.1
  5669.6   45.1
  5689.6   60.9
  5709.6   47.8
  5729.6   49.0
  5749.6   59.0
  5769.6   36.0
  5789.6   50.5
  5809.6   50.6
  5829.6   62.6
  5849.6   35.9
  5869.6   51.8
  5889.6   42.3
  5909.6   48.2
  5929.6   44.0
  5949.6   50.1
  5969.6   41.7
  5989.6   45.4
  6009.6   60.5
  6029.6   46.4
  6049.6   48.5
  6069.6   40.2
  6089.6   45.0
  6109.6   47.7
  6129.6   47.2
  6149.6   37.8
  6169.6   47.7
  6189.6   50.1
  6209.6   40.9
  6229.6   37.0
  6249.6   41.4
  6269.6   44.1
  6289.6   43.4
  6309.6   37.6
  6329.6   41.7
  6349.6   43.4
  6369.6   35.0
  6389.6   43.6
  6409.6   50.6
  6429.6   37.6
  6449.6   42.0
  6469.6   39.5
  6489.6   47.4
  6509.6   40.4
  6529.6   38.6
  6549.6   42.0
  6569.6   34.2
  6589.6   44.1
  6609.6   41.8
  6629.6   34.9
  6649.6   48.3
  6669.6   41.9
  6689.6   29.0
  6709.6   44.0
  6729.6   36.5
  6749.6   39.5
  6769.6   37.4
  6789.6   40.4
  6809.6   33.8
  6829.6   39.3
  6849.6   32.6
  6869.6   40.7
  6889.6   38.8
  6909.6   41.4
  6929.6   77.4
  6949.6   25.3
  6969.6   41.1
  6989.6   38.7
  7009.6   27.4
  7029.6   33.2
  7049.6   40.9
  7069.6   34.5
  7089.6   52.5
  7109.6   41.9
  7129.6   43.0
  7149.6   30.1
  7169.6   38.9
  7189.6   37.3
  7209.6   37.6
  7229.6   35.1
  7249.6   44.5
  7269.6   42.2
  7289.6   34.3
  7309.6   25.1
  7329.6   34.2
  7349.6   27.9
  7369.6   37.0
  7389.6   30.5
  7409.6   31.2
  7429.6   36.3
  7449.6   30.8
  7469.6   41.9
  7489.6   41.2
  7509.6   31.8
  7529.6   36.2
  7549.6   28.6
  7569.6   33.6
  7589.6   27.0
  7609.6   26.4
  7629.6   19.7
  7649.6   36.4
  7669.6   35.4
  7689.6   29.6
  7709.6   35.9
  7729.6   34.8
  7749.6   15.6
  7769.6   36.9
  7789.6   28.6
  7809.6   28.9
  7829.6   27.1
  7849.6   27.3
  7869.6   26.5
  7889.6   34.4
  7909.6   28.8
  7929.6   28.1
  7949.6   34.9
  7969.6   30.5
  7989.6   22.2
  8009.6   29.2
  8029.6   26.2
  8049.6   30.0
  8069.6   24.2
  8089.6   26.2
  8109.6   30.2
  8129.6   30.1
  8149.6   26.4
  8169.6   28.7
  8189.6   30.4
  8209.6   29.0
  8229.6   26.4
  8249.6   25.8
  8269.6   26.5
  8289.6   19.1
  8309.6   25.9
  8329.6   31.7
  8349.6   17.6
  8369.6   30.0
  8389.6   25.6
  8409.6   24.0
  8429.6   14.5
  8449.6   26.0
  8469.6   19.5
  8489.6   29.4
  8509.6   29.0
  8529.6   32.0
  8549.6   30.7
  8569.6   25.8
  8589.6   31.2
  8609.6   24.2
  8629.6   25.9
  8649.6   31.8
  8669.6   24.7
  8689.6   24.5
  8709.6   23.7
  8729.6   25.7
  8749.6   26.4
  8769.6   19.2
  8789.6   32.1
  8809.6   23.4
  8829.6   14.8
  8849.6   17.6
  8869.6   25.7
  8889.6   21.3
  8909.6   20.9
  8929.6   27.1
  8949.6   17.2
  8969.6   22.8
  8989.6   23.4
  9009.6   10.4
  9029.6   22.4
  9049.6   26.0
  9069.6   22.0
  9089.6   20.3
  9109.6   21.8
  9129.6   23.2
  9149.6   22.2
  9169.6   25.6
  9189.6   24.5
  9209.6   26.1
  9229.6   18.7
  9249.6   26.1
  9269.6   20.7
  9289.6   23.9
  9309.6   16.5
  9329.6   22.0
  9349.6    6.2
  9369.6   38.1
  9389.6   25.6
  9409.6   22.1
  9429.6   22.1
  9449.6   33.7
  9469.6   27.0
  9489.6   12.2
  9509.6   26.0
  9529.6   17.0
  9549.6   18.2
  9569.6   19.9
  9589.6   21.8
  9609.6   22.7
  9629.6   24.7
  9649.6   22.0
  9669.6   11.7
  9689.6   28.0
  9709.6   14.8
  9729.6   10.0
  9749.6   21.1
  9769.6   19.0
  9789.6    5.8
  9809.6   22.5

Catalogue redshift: 0.06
